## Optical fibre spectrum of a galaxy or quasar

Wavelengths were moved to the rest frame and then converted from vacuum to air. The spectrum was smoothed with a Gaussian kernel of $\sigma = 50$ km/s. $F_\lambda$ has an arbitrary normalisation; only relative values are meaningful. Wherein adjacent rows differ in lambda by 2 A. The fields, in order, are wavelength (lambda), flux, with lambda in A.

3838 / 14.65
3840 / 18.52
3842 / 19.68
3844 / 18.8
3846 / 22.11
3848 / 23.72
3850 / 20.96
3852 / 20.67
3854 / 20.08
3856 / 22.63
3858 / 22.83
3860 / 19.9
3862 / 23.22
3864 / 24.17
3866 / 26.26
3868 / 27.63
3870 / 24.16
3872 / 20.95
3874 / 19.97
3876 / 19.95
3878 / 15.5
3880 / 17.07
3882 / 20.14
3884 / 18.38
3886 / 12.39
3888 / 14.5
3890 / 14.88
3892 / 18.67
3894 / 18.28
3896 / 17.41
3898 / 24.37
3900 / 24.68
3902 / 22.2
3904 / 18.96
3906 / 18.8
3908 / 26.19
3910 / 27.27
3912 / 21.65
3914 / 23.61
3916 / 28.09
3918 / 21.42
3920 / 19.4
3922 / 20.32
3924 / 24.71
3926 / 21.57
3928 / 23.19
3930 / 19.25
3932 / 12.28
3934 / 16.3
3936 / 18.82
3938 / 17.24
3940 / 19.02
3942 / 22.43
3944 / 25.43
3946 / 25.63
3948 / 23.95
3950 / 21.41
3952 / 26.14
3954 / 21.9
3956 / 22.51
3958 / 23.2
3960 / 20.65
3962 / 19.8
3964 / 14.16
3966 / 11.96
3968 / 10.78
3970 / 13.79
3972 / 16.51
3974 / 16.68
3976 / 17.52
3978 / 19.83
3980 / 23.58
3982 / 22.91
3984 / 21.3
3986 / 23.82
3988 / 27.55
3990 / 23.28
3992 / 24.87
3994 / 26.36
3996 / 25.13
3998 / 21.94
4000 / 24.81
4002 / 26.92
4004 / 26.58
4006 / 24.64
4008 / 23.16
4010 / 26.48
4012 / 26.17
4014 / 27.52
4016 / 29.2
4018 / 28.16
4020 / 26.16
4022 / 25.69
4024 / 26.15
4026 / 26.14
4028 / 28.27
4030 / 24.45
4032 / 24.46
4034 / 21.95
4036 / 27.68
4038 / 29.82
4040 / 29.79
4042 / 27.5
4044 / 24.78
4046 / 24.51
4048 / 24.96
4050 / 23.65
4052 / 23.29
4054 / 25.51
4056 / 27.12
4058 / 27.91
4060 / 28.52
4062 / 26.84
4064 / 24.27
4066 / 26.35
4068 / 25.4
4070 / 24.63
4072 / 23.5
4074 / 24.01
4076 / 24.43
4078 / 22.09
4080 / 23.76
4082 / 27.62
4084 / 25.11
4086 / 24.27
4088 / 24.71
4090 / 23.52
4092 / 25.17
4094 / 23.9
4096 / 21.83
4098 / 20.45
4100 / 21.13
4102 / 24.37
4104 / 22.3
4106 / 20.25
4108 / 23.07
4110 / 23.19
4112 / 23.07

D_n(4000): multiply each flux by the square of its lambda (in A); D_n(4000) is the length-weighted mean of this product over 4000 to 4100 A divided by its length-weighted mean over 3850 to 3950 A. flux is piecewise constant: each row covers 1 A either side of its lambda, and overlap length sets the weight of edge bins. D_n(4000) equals 1.31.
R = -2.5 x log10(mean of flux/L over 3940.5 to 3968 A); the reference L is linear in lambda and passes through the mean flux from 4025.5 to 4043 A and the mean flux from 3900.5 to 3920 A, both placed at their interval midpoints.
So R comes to 0.15 mag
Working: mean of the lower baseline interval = 23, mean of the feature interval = 21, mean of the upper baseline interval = 26.7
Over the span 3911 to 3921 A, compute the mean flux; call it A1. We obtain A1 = 22.8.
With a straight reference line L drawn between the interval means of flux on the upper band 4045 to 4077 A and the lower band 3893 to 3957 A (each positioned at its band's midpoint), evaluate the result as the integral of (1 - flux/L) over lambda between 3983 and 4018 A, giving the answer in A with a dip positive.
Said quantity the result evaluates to -2.4 A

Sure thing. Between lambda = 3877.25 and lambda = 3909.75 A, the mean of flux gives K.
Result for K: 19.1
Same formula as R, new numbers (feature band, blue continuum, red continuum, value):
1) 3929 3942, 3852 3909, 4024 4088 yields 0.250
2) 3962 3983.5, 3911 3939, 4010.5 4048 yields 0.344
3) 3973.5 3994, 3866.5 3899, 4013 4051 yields 0.074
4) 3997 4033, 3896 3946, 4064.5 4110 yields -0.141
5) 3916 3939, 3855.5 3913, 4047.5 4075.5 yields 0.105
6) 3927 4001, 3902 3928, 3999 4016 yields 0.181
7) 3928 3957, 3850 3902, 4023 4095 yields 0.065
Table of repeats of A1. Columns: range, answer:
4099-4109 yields 22.2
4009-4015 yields 26.7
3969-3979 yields 16.9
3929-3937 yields 16.7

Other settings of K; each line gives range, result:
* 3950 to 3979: 18.4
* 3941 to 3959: 23.6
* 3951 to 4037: 23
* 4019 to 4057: 25.9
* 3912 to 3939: 20.5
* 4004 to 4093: 25.7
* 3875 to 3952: 20.5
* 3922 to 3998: 20.7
